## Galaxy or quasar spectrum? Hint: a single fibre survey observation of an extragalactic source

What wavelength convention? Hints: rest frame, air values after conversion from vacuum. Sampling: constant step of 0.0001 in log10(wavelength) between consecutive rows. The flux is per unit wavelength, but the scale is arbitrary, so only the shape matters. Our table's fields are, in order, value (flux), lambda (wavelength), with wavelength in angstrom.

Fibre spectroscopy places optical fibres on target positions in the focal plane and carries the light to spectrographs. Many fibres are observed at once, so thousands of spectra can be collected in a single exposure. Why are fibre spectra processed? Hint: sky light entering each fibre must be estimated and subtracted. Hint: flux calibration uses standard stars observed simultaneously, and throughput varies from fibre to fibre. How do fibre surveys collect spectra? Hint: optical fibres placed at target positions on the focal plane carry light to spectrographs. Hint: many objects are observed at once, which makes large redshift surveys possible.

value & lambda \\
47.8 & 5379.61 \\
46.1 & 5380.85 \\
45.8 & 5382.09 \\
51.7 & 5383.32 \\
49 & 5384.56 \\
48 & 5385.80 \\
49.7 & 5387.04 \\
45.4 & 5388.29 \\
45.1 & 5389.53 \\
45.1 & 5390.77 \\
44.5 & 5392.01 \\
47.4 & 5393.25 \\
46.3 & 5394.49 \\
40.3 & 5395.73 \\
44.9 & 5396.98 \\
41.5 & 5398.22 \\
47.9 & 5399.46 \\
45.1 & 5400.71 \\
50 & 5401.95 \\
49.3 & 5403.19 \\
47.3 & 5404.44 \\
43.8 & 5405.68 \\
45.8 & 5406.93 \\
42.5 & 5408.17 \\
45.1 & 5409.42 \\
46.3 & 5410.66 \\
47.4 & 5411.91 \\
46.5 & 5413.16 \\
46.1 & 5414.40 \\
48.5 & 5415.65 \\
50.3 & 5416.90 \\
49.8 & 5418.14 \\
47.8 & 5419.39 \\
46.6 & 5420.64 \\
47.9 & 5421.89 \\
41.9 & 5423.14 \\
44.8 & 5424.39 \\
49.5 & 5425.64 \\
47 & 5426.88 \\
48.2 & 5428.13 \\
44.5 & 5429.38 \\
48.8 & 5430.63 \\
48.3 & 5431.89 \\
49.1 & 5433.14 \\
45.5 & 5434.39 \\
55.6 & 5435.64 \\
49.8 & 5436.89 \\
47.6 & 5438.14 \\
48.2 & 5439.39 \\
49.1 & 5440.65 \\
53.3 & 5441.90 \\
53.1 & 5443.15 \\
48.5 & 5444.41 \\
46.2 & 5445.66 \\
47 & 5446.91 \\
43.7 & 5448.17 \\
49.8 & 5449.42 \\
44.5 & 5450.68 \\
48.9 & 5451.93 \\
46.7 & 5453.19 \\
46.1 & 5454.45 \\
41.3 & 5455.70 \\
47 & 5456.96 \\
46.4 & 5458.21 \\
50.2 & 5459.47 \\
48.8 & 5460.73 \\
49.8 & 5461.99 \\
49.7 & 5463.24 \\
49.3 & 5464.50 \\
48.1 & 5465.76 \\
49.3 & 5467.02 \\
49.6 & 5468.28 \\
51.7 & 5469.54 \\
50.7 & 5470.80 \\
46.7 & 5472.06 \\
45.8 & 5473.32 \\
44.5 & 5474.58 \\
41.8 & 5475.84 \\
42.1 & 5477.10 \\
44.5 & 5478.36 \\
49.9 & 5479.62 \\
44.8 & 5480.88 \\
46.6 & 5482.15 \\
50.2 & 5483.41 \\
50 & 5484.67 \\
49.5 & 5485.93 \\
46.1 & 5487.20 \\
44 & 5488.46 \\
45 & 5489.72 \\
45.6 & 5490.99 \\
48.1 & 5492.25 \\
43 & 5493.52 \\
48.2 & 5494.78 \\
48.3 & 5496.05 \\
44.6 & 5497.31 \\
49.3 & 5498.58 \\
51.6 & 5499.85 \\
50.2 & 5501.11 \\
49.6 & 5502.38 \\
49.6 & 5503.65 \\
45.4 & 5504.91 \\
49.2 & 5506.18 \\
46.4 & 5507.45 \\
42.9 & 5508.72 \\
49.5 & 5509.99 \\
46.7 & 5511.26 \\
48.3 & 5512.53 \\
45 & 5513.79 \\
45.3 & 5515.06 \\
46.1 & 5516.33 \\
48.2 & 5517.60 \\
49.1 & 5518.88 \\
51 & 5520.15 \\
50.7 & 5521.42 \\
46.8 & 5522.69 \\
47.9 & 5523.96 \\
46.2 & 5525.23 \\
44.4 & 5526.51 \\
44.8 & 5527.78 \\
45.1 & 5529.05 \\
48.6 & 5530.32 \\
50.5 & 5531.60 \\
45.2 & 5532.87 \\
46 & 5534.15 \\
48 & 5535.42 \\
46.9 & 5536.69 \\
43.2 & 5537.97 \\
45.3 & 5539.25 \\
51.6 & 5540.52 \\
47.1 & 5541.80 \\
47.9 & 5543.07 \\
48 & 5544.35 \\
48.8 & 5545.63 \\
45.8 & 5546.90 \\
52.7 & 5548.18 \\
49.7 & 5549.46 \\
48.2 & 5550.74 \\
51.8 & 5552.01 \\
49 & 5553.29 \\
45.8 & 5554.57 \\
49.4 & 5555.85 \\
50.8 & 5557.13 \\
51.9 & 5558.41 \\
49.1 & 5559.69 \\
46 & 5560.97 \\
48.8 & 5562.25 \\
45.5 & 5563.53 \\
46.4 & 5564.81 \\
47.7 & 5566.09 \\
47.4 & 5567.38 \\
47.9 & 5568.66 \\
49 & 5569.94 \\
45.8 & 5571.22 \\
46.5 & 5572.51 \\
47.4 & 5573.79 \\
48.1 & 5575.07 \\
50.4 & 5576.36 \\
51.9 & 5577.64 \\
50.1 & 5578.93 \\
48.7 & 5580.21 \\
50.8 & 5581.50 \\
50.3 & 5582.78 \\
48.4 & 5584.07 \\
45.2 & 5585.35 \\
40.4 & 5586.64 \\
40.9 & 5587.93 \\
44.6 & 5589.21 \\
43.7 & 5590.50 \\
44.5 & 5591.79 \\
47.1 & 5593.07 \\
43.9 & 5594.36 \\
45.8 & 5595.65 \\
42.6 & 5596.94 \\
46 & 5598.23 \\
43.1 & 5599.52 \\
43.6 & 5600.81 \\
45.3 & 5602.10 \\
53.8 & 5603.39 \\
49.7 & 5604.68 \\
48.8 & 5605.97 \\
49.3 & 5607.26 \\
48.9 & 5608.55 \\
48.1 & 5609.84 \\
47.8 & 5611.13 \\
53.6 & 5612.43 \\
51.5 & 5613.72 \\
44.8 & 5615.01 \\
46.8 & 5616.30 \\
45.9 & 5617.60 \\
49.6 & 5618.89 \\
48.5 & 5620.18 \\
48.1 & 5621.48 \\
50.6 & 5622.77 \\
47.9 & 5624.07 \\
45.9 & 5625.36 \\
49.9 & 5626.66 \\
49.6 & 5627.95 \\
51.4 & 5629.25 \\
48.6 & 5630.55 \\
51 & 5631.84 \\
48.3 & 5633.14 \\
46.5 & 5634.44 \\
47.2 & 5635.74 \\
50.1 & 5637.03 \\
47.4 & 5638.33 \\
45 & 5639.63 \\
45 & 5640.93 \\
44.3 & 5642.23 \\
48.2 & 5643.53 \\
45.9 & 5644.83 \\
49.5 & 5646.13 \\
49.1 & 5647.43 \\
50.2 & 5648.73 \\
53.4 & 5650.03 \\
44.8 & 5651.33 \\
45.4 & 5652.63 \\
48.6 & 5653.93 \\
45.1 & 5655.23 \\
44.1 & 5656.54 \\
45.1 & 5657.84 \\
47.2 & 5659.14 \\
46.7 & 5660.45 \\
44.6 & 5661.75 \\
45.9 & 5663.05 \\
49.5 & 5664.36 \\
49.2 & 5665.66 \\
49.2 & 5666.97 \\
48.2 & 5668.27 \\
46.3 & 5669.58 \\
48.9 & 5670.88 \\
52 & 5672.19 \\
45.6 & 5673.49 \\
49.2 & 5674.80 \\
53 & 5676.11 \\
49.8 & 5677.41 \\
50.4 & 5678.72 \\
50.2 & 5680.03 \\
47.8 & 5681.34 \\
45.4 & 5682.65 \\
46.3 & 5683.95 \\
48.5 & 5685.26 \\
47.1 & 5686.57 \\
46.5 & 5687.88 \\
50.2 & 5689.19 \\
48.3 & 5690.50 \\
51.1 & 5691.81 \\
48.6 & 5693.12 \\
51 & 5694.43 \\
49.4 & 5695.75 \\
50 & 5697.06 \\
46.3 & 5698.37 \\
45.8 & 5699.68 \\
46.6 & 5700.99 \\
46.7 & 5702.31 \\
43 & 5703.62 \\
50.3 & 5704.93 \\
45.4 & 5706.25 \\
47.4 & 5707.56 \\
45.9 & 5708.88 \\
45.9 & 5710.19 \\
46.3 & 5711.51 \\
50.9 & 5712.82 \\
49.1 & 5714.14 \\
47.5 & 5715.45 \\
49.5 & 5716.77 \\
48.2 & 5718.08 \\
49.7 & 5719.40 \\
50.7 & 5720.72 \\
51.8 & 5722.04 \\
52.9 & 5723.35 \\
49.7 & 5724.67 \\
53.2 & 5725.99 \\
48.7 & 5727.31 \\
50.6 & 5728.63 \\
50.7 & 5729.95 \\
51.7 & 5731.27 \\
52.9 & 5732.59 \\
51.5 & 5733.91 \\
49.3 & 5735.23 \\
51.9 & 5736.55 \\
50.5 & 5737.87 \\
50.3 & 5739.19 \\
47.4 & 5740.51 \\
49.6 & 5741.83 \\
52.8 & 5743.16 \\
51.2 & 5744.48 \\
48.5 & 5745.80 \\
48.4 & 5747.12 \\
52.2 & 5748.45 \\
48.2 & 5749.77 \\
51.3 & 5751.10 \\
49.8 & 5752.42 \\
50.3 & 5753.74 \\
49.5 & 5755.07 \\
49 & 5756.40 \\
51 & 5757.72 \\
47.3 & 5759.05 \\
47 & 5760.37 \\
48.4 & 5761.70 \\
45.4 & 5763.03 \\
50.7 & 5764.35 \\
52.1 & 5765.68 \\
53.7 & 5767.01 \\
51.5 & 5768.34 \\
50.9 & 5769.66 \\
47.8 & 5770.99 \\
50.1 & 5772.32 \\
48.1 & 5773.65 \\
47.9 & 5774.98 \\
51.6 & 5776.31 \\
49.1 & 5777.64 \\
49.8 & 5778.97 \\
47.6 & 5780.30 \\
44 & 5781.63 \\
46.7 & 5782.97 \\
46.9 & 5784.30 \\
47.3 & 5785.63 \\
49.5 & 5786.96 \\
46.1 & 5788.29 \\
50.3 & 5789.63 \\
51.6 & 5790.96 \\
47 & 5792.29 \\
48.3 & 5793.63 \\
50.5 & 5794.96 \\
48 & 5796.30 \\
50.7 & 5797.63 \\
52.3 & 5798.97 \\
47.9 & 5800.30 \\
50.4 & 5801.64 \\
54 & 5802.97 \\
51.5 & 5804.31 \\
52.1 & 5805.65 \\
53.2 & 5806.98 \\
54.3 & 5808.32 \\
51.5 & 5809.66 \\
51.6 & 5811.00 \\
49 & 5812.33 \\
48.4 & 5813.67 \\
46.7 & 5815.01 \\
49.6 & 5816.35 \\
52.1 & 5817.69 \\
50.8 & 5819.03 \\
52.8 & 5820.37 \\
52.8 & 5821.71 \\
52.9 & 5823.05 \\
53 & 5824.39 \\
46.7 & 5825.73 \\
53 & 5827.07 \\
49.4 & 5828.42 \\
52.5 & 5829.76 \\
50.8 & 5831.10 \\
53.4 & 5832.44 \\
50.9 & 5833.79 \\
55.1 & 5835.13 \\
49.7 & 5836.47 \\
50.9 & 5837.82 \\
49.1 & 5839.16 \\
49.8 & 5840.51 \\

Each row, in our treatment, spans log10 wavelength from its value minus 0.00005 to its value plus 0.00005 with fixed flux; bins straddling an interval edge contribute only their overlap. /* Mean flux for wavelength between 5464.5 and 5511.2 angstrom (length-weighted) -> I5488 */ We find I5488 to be 47.3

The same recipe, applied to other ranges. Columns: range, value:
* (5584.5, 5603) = 44.2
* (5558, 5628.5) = 47.5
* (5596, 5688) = 47.9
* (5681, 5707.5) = 47.7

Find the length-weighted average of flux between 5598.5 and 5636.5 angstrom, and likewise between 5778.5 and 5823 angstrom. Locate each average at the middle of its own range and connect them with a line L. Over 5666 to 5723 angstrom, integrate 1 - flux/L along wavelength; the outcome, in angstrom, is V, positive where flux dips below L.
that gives 0.7 angstrom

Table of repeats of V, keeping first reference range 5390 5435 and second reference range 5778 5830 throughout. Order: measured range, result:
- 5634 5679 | 0.9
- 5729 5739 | -0.4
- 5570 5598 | 0.8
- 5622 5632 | -0.2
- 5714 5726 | -0.2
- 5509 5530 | 0.1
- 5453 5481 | -0.2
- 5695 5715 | 0.8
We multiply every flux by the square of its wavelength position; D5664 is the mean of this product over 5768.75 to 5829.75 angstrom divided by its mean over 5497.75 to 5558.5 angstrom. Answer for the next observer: 1.15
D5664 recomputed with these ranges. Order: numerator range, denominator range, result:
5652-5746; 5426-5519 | 1.11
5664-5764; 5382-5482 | 1.15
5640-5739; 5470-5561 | 1.09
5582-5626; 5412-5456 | 1.05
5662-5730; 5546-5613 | 1.06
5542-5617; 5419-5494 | 1.05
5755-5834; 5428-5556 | 1.17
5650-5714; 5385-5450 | 1.11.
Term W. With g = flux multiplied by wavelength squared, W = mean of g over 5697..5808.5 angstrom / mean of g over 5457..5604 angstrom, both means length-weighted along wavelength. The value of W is 1.1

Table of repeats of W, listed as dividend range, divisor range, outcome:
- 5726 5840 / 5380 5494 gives 1.20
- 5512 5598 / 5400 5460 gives 1.05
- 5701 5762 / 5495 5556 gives 1.11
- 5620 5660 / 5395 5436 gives 1.11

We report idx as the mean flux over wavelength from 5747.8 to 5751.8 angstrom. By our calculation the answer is 50.6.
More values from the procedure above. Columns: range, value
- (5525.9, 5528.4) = 44.6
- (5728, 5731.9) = 51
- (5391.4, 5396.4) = 44.6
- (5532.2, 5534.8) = 45.7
